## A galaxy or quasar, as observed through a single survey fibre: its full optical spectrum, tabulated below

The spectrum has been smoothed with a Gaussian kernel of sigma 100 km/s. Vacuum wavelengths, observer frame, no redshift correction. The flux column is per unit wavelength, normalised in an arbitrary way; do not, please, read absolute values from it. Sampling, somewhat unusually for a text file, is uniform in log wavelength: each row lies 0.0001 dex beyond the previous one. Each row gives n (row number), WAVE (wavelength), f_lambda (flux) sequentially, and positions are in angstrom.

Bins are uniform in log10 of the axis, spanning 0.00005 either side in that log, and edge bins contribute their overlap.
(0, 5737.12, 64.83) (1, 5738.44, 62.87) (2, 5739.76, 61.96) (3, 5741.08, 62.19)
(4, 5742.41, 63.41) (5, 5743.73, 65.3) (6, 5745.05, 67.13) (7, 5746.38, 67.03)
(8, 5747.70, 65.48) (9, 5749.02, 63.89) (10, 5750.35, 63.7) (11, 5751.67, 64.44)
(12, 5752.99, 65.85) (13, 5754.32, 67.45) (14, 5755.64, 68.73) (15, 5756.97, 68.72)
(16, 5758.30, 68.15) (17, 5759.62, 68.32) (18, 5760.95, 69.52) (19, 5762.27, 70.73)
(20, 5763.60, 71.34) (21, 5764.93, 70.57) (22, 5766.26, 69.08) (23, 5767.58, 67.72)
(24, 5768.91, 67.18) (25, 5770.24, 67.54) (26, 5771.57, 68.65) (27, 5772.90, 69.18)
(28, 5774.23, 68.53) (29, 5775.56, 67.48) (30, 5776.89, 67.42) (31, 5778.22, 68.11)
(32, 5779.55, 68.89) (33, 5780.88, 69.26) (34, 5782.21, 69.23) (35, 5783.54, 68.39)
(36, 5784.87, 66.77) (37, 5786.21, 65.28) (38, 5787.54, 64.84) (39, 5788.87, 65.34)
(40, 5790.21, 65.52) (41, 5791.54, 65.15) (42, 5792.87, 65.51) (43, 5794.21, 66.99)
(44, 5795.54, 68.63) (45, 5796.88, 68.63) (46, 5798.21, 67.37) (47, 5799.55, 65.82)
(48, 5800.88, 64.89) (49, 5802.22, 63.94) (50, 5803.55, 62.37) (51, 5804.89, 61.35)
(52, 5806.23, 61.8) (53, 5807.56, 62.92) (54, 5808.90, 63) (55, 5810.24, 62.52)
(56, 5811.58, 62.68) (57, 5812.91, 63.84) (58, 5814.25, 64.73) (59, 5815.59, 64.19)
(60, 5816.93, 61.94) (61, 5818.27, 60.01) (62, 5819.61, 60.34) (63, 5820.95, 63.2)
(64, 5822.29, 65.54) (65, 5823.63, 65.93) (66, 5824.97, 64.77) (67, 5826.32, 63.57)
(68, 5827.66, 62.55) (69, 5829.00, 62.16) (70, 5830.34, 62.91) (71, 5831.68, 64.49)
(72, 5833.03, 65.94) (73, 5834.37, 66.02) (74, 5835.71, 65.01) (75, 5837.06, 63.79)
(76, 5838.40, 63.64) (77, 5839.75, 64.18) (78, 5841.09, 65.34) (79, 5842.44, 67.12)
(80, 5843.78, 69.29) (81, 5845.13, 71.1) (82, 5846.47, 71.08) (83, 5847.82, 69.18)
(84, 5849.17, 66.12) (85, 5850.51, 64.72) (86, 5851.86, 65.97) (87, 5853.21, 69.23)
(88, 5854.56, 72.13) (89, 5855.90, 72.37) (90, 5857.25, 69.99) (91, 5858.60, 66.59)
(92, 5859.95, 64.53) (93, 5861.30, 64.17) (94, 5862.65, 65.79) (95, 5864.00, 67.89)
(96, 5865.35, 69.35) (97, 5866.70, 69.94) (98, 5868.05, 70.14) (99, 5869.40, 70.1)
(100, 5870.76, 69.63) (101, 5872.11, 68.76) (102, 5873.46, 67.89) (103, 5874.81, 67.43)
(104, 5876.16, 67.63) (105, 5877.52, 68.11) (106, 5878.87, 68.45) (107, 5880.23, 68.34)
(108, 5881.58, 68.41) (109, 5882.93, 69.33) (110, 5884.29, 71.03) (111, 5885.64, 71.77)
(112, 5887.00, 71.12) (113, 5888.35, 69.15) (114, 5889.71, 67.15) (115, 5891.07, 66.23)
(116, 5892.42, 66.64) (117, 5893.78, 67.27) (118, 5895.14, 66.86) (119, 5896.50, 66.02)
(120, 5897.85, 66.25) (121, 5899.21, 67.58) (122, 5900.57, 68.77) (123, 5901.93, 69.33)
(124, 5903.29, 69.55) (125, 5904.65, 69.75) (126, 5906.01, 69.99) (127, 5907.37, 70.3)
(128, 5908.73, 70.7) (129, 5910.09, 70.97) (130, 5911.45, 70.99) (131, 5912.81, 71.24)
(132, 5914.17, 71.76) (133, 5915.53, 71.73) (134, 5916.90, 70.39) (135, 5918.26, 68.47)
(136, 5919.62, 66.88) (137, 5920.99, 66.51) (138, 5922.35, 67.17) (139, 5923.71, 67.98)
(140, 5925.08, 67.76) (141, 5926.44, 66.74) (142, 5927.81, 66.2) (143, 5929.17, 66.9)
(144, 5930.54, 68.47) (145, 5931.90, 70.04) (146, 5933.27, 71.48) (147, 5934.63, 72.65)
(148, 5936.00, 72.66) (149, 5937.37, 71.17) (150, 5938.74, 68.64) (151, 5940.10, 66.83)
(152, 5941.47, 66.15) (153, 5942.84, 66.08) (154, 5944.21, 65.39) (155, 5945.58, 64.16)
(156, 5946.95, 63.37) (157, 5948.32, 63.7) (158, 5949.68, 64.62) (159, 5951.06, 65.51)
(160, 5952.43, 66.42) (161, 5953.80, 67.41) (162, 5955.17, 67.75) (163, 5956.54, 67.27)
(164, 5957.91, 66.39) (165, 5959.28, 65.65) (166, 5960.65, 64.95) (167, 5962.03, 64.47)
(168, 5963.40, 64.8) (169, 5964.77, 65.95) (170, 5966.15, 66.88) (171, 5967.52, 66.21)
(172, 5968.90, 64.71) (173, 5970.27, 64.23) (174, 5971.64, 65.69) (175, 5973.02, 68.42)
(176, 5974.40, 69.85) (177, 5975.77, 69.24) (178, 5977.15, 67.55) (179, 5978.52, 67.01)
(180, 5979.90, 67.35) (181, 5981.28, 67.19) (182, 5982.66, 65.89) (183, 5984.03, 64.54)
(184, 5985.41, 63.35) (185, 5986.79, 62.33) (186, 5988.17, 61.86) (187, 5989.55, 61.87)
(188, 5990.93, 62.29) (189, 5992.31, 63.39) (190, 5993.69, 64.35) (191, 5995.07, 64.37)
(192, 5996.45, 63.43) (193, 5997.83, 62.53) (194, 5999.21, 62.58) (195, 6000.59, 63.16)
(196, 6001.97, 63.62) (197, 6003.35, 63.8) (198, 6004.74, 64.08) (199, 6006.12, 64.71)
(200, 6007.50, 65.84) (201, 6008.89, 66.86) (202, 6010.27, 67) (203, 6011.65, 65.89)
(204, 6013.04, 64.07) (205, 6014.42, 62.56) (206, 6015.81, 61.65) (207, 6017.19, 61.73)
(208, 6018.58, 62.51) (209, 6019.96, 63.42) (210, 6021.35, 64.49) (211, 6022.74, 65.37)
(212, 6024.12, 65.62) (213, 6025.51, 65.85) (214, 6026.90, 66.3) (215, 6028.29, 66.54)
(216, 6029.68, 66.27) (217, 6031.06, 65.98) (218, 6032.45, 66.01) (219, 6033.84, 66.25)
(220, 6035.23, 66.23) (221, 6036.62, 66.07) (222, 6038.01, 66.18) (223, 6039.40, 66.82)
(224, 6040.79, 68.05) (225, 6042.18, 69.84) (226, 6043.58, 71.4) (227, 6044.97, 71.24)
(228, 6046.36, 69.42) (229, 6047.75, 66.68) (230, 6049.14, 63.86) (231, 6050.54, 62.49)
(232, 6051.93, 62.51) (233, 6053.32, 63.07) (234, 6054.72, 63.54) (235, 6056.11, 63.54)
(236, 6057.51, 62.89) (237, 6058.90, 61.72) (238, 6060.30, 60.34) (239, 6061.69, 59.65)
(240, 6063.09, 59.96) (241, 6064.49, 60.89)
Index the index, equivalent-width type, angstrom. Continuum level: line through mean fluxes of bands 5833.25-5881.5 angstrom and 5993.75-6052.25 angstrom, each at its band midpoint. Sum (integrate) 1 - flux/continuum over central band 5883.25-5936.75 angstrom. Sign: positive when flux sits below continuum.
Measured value -1.7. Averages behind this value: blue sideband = 67.7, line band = 69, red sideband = 65.3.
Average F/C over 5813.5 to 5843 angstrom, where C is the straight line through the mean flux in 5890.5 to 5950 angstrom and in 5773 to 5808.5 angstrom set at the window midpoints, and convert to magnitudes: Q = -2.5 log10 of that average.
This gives 0.05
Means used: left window 66.2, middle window 63.9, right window 68.3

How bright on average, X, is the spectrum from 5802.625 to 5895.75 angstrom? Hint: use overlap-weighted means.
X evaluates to 66.4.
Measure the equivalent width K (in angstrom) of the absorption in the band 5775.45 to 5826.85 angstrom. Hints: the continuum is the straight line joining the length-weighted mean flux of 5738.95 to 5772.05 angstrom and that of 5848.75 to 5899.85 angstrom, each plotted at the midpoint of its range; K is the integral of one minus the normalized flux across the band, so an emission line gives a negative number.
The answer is 1.8 angstrom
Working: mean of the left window 66.9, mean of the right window 68.2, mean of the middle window 65.1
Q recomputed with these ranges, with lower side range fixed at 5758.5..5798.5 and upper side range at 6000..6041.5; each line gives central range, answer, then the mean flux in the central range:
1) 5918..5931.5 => -0.02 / 67.3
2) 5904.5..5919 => -0.07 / 70.6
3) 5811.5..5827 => 0.07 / 63.4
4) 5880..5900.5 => -0.03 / 68.2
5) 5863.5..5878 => -0.03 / 68.8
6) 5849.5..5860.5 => -0.02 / 68.2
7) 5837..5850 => 0.00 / 67.2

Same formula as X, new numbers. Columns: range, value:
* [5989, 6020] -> 63.8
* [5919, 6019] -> 65.8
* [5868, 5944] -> 68.8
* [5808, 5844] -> 64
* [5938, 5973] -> 65.8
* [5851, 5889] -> 68.7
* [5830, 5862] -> 66.9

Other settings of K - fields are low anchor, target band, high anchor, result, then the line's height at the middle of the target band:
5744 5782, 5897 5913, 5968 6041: -0.8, 66.2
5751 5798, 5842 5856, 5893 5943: -0.1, 68.4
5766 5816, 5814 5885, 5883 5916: 1.2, 67.8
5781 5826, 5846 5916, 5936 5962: -3.4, 65.6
